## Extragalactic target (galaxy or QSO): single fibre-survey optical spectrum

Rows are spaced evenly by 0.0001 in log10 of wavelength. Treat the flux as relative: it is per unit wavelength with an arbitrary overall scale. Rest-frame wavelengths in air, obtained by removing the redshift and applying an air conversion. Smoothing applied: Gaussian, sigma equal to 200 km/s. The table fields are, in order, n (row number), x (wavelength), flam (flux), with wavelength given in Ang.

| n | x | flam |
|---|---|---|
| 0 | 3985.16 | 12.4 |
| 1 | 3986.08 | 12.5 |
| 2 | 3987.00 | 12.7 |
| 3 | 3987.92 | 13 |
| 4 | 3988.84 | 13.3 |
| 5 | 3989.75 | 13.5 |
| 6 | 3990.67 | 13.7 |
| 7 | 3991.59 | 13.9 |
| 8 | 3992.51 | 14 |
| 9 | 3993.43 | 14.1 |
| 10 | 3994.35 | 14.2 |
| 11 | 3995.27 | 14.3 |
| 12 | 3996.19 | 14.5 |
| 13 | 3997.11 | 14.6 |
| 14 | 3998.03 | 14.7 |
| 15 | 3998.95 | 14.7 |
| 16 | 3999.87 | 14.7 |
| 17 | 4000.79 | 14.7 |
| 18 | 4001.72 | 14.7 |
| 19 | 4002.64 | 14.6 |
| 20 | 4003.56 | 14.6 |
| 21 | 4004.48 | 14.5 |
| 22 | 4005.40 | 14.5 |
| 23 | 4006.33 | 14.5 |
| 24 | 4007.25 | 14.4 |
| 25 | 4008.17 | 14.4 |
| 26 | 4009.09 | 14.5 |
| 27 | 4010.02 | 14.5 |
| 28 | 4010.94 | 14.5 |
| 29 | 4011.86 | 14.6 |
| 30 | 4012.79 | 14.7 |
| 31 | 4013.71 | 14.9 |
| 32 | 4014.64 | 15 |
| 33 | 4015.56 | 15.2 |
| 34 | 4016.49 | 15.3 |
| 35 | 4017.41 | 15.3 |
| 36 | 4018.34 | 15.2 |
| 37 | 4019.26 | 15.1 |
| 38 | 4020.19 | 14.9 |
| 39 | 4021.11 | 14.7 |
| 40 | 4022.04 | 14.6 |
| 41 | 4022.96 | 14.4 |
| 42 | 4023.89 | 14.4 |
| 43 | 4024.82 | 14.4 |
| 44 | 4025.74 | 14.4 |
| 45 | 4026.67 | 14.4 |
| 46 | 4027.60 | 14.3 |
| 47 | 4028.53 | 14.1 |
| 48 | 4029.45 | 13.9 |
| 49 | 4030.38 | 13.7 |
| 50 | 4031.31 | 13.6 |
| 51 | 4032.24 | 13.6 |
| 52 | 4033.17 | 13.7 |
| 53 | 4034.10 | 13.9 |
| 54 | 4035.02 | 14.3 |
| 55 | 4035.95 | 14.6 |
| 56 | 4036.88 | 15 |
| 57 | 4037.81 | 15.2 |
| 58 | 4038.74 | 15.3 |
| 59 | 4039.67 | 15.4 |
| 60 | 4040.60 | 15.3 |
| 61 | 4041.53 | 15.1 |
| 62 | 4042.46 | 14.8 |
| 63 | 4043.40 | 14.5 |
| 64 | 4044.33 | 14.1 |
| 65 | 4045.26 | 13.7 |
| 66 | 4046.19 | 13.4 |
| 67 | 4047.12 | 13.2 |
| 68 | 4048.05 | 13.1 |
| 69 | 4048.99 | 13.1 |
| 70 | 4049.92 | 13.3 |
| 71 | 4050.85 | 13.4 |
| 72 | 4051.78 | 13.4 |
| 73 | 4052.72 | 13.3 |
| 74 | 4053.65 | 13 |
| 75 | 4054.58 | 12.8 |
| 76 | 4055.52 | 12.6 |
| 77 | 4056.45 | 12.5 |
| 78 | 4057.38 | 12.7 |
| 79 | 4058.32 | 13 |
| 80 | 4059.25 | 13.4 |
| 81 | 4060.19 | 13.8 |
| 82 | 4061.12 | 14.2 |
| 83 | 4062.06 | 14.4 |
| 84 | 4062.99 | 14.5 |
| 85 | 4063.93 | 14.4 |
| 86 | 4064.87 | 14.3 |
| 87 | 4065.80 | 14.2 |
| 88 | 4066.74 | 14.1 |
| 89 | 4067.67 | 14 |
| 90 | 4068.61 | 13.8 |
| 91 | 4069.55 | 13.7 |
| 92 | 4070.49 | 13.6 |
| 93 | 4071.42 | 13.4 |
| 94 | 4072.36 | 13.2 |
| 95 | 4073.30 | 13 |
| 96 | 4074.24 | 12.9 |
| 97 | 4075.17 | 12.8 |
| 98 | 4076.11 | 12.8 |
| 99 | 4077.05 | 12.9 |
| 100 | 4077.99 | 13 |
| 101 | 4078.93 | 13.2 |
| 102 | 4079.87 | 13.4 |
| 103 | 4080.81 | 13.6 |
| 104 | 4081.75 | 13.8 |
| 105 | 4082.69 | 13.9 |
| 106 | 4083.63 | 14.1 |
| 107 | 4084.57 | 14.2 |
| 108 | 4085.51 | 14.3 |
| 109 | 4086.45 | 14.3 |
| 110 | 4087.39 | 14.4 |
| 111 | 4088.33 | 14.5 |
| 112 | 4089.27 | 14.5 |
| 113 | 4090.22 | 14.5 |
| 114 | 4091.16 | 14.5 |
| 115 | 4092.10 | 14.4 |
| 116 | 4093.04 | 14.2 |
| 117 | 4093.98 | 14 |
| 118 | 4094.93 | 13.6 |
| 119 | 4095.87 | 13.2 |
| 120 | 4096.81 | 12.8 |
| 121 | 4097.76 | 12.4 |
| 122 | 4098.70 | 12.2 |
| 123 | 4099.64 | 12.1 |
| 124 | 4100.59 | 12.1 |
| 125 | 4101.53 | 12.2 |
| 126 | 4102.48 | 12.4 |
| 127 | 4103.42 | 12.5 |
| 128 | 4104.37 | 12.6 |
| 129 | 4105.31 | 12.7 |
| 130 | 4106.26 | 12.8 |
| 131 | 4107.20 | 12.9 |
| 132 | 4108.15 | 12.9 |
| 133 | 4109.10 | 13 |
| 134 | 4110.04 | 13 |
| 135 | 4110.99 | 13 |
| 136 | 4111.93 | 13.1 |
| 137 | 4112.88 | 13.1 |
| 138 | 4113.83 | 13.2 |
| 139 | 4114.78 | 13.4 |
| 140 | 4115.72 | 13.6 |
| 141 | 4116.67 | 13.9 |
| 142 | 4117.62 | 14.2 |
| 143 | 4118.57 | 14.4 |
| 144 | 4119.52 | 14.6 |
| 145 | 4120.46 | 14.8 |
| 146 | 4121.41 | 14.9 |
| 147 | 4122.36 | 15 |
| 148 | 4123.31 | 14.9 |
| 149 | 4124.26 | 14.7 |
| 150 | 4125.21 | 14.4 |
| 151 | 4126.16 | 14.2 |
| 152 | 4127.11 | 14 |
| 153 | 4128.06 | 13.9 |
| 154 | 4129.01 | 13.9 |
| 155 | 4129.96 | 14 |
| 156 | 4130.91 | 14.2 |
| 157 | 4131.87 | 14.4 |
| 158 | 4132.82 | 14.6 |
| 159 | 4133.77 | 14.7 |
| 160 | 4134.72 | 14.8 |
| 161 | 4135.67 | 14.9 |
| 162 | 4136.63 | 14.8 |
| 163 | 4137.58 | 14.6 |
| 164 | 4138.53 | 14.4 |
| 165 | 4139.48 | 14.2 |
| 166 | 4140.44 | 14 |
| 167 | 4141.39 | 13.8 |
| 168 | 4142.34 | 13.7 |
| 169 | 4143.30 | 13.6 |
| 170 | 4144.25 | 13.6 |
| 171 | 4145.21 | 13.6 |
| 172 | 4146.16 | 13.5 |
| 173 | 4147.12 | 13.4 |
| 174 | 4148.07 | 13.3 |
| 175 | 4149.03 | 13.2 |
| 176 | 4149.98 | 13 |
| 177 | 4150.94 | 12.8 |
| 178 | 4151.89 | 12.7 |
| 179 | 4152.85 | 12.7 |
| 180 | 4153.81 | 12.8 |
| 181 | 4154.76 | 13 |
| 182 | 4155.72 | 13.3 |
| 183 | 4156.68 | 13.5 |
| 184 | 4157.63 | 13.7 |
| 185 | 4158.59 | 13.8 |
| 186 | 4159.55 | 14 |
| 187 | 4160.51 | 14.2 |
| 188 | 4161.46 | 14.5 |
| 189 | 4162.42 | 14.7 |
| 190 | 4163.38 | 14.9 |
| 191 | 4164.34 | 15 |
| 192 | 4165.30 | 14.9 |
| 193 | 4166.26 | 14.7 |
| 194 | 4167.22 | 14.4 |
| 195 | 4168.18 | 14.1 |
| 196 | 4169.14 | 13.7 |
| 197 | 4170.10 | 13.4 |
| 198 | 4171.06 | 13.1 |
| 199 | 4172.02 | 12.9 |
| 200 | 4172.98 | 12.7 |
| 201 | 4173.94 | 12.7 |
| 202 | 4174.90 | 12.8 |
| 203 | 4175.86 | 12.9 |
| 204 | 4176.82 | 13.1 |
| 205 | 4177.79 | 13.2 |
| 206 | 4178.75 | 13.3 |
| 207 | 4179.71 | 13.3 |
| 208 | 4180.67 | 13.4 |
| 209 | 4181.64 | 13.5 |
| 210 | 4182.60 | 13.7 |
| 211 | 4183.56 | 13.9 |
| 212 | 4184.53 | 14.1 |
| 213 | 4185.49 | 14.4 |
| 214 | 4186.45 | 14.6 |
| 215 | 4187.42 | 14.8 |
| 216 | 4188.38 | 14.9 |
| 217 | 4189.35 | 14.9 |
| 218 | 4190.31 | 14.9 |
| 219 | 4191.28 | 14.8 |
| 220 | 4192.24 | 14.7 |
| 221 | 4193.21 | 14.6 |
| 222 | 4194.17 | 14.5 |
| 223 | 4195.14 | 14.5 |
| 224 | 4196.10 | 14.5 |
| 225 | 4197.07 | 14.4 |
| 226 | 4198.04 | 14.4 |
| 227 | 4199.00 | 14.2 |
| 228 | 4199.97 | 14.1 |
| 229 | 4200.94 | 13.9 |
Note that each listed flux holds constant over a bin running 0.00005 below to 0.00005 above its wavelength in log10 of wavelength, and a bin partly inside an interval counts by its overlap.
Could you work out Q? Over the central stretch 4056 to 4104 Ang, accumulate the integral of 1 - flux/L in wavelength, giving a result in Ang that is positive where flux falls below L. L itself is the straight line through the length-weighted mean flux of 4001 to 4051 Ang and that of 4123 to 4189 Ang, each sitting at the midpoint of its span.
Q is 2.3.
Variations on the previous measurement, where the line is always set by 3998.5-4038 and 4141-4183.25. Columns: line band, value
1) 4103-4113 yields 0.76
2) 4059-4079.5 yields 0.82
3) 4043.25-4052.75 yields 0.57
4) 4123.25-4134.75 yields -0.46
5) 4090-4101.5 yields 0.61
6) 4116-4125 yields -0.48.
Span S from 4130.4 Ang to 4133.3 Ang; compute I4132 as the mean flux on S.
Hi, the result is 14.4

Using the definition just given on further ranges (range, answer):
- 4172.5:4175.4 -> 12.8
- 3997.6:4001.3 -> 14.7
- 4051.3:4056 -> 13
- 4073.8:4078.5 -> 12.9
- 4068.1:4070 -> 13.7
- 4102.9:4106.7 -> 12.6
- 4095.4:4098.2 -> 12.8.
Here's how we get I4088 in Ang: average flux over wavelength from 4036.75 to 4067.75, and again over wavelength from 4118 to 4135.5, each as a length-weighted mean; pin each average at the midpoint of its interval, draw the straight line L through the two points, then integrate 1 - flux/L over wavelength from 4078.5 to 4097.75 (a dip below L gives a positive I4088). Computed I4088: 0.3 Ang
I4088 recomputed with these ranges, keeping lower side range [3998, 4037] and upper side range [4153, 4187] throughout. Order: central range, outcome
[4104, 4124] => 0.5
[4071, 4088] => 0.8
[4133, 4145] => -0.3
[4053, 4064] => 0.7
